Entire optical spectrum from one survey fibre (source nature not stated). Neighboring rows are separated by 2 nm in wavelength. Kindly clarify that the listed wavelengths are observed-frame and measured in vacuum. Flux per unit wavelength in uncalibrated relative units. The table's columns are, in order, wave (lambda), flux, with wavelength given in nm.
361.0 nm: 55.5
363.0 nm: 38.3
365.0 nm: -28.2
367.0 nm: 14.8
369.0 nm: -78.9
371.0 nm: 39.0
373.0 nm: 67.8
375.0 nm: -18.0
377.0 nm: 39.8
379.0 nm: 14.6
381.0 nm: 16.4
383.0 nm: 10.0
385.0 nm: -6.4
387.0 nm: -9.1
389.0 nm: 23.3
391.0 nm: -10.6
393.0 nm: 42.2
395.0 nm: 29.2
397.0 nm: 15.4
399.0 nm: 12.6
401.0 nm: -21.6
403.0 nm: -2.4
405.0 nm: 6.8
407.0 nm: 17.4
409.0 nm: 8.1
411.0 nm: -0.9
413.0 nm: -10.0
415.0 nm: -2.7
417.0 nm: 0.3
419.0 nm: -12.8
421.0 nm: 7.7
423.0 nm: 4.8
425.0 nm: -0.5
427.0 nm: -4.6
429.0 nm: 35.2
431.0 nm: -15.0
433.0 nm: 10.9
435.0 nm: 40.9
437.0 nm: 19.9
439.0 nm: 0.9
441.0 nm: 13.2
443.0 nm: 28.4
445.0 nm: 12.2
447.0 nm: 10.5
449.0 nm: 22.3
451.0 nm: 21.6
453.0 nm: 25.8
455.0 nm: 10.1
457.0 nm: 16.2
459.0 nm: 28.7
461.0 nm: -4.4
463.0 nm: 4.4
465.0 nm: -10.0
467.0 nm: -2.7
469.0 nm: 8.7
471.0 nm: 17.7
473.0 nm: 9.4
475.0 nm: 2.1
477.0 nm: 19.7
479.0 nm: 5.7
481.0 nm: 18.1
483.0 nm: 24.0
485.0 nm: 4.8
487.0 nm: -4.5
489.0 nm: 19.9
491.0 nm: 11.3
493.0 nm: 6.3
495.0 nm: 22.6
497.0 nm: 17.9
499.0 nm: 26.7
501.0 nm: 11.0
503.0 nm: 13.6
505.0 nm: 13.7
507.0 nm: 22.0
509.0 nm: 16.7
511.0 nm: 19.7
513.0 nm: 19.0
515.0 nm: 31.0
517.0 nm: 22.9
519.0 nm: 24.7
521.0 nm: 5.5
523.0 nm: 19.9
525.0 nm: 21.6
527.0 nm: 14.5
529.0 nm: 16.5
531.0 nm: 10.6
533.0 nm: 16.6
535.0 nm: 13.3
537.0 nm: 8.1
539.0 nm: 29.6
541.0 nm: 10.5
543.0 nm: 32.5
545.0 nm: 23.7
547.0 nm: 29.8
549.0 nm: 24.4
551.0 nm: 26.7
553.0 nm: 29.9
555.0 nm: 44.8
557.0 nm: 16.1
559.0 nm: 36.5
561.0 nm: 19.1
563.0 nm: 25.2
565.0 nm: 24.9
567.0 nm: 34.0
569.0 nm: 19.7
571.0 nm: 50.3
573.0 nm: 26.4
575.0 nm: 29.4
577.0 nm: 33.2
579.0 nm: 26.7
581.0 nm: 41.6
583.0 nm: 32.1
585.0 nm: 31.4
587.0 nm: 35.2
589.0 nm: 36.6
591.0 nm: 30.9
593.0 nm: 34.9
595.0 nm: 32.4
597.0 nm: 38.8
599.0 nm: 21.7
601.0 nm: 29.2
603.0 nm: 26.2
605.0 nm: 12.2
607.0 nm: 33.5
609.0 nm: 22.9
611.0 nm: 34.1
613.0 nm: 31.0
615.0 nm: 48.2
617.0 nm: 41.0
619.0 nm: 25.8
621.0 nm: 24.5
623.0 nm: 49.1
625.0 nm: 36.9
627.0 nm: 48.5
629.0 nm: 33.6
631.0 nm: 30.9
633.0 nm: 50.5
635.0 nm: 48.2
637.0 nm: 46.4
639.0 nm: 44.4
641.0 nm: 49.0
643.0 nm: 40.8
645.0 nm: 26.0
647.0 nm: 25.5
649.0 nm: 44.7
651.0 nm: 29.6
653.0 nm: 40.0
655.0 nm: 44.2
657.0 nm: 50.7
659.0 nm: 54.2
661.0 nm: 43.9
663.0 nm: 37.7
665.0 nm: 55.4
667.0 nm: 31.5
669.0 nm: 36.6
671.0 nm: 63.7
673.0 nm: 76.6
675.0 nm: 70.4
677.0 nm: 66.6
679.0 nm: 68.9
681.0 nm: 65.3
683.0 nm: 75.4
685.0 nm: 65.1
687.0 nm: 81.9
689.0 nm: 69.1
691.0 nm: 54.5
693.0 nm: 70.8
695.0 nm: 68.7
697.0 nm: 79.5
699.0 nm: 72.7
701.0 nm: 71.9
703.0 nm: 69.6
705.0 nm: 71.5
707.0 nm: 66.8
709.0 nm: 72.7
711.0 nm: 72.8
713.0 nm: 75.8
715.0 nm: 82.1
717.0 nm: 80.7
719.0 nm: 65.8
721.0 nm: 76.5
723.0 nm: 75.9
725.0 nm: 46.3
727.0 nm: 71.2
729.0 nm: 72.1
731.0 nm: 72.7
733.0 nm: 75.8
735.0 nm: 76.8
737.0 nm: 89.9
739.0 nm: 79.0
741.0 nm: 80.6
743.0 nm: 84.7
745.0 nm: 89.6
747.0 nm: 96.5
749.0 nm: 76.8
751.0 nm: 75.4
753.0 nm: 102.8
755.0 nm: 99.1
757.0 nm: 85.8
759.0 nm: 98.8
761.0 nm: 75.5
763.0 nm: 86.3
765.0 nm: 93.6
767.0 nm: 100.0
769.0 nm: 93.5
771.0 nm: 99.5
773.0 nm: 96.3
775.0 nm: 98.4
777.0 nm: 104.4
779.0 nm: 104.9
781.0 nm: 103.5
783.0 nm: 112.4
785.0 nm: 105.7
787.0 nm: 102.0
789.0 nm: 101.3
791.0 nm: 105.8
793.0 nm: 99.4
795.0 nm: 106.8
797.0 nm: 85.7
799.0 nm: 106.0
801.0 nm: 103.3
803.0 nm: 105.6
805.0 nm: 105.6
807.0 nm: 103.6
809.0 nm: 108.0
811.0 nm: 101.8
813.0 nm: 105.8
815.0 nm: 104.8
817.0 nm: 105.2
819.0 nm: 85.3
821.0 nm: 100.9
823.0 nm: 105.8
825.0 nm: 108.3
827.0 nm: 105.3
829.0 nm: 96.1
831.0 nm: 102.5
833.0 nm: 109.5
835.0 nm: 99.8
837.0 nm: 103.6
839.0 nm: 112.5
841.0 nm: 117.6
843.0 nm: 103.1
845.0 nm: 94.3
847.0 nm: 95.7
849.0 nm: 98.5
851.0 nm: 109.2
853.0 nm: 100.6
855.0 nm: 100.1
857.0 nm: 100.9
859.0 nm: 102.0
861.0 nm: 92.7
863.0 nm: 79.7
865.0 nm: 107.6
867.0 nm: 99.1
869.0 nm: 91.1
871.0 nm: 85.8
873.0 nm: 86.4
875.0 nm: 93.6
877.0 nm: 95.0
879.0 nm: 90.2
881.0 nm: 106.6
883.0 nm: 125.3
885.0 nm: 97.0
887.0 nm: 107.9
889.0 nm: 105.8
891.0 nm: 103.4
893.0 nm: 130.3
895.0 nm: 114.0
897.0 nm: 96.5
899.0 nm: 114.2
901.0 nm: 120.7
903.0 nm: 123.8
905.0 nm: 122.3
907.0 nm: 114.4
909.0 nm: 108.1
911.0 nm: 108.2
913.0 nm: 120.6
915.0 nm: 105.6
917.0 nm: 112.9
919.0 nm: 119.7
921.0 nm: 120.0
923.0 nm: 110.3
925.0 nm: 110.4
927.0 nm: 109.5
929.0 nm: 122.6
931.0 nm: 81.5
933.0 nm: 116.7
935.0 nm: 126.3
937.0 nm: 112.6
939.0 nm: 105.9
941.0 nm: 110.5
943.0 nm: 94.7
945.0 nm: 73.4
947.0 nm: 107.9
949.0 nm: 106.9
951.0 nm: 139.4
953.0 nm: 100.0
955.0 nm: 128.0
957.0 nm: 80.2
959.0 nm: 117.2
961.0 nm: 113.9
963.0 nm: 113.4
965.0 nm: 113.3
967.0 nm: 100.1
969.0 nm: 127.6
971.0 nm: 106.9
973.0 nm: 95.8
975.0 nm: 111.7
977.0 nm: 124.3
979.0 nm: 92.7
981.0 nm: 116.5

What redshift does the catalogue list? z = 0.68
